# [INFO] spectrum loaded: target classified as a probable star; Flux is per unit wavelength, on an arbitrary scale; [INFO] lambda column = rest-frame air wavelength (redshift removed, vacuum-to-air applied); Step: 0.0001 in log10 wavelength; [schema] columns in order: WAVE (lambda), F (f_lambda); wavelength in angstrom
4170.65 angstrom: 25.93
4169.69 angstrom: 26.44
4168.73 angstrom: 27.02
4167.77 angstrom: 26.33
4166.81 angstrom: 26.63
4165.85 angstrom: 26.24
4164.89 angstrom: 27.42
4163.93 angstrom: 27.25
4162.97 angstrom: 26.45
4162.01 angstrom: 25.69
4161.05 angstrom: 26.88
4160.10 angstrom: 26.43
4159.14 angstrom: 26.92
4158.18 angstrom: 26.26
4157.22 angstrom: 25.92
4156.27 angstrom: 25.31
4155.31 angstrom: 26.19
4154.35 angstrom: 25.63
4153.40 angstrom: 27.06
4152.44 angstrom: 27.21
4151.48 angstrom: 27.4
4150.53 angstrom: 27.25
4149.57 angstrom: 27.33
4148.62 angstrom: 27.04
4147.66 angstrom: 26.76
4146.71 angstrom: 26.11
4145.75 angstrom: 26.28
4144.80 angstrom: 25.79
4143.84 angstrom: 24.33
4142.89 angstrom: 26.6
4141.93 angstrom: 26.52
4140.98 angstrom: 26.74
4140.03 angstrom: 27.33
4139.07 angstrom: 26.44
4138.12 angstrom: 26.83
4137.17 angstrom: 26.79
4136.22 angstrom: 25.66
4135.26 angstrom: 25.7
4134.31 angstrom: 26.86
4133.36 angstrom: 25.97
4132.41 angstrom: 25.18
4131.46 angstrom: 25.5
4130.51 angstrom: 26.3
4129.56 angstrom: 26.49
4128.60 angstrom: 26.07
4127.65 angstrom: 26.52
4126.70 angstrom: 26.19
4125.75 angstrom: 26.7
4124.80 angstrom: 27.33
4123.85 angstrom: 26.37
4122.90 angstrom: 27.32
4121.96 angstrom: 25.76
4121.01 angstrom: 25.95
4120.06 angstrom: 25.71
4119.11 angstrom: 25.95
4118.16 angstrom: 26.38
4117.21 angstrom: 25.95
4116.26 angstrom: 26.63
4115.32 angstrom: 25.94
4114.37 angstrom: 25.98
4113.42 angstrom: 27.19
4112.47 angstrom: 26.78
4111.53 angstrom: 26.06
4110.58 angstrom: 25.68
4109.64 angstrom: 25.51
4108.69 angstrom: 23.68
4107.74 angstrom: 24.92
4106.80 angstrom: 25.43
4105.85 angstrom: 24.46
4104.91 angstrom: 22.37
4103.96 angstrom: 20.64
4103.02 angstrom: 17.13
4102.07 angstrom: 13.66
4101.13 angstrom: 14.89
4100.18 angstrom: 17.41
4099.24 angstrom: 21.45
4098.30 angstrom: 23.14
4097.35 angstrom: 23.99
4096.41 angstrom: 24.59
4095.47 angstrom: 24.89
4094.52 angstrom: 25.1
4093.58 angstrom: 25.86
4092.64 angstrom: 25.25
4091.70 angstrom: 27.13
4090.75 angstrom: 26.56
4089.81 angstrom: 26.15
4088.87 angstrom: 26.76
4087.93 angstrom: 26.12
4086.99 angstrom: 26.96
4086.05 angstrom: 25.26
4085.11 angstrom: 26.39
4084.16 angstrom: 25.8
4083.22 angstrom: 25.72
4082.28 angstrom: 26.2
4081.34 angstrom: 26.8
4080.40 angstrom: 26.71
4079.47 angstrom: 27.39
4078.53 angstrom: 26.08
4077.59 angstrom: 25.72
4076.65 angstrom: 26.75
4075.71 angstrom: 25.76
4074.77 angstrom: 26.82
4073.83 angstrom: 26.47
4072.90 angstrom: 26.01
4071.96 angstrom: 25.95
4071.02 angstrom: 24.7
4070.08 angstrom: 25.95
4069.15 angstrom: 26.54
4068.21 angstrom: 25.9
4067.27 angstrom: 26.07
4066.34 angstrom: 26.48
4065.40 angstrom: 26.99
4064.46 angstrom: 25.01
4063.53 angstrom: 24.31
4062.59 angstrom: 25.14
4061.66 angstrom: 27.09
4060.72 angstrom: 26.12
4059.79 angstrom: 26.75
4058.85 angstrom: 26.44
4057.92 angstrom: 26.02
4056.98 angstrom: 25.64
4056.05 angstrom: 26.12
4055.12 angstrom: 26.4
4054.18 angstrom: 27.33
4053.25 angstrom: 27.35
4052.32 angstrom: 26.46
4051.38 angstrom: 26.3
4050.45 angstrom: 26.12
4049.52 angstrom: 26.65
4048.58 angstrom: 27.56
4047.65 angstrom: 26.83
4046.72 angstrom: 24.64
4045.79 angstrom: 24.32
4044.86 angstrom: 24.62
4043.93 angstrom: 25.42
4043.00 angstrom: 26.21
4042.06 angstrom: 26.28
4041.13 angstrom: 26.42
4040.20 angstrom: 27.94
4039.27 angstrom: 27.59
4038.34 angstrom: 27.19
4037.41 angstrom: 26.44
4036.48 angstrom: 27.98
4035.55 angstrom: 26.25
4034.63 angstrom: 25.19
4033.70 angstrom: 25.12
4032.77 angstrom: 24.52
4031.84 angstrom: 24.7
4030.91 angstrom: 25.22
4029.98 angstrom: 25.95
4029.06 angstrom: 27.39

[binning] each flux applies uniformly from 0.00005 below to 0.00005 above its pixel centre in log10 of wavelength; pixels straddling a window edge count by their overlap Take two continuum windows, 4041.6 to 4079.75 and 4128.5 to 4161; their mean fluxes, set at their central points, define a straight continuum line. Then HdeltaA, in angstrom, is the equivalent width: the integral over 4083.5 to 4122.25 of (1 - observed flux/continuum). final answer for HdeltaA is 2.67 angstrom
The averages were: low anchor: 26.1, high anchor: 26.4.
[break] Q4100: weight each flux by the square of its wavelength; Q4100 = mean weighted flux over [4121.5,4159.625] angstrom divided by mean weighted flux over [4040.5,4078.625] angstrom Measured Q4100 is 1.1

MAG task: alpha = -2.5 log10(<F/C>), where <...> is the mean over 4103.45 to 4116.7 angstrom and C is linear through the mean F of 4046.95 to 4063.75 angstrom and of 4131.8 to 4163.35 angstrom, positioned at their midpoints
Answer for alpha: 0.055 mag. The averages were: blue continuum 26.4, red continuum 26.4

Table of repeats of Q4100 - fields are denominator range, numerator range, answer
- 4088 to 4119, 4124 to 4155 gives 1.12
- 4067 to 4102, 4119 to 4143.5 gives 1.07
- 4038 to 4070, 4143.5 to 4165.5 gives 1.06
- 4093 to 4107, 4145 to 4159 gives 1.26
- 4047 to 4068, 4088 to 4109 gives 0.89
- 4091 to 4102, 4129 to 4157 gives 1.18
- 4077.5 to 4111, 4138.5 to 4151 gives 1.12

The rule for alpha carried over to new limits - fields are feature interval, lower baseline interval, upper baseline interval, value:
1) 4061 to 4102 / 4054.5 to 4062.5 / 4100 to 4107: -0.12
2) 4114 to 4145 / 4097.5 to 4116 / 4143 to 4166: -0.07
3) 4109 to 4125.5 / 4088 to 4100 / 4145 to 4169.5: -0.03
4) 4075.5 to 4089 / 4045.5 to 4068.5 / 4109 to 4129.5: 0.00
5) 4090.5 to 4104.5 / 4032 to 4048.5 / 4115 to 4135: 0.19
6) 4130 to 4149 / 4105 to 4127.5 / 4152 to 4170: 0.00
